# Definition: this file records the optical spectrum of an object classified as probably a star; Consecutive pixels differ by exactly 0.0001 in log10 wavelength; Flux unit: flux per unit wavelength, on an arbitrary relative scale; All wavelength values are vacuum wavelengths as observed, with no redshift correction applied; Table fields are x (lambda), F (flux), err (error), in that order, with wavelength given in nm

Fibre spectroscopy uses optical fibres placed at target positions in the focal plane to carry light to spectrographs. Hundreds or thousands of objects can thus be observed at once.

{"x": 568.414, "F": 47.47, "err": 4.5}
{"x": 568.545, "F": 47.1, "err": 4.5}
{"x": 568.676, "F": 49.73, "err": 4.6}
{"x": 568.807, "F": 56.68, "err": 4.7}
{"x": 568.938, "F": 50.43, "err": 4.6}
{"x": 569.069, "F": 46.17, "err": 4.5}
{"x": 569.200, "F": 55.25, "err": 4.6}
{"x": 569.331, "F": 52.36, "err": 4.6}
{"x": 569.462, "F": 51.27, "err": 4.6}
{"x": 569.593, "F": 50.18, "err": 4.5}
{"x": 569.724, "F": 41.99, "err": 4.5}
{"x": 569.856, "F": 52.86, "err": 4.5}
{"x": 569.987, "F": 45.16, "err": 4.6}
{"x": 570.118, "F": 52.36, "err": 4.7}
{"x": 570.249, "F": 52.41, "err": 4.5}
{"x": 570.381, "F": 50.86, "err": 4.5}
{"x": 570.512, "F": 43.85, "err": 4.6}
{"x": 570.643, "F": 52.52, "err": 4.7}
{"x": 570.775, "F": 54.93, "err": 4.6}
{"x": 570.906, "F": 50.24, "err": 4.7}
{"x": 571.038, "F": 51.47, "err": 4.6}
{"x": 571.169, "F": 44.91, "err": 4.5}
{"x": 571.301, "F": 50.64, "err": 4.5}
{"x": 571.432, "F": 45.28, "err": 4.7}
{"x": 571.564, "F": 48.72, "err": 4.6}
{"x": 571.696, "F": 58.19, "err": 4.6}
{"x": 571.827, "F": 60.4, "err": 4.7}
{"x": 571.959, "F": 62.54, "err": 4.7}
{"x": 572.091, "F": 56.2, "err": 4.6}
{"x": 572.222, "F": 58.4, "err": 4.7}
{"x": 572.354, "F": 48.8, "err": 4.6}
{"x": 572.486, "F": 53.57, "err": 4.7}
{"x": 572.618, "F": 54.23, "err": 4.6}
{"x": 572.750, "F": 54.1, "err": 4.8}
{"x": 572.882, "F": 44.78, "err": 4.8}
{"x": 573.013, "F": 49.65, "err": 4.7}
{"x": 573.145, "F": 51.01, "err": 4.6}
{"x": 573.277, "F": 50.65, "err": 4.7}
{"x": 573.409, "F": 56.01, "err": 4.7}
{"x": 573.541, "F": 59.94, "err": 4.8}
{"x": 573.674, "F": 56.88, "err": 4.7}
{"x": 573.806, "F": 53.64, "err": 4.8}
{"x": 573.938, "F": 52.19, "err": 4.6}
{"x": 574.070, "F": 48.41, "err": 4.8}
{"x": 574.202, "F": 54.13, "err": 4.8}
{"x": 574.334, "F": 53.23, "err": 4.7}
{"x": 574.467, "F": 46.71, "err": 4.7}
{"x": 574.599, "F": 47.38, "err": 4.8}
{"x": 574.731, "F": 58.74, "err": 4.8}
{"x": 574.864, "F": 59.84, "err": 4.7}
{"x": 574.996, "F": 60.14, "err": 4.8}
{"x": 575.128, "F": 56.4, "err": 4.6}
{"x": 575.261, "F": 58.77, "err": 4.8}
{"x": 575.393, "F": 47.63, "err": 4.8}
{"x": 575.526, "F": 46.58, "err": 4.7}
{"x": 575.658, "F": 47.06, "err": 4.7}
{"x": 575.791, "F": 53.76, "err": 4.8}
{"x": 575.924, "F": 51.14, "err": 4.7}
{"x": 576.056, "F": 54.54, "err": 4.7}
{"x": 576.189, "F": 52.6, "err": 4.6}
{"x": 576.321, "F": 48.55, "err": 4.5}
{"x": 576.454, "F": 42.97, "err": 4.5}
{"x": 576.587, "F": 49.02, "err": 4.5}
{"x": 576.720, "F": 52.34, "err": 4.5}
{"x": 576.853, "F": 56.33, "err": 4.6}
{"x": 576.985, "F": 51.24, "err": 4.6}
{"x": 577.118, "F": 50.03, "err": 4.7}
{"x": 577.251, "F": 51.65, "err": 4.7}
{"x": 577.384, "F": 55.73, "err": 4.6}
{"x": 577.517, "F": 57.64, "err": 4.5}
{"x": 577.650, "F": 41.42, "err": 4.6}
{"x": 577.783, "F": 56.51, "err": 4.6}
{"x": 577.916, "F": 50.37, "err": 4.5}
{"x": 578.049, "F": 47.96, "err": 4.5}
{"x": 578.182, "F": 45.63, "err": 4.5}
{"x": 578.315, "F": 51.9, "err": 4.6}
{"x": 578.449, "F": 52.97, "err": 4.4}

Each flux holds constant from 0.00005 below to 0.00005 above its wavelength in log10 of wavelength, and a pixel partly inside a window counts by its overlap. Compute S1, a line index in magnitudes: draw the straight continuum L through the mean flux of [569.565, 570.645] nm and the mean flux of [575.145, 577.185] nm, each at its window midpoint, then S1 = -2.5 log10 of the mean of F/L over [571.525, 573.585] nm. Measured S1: -0.09 mag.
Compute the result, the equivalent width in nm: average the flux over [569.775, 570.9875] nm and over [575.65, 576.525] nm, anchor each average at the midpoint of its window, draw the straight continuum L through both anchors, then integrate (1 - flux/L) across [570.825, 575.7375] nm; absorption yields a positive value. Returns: -0.249 nm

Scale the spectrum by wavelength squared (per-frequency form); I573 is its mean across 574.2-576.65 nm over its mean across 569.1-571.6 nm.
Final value 1.06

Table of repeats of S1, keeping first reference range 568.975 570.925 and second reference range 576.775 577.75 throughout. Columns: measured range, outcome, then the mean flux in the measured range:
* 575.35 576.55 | 0.05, 49.4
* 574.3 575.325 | -0.07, 55.2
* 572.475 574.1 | -0.03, 52.8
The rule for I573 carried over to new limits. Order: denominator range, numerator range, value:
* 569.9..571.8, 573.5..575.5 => 1.09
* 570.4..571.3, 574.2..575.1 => 1.11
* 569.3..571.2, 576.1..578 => 1.05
